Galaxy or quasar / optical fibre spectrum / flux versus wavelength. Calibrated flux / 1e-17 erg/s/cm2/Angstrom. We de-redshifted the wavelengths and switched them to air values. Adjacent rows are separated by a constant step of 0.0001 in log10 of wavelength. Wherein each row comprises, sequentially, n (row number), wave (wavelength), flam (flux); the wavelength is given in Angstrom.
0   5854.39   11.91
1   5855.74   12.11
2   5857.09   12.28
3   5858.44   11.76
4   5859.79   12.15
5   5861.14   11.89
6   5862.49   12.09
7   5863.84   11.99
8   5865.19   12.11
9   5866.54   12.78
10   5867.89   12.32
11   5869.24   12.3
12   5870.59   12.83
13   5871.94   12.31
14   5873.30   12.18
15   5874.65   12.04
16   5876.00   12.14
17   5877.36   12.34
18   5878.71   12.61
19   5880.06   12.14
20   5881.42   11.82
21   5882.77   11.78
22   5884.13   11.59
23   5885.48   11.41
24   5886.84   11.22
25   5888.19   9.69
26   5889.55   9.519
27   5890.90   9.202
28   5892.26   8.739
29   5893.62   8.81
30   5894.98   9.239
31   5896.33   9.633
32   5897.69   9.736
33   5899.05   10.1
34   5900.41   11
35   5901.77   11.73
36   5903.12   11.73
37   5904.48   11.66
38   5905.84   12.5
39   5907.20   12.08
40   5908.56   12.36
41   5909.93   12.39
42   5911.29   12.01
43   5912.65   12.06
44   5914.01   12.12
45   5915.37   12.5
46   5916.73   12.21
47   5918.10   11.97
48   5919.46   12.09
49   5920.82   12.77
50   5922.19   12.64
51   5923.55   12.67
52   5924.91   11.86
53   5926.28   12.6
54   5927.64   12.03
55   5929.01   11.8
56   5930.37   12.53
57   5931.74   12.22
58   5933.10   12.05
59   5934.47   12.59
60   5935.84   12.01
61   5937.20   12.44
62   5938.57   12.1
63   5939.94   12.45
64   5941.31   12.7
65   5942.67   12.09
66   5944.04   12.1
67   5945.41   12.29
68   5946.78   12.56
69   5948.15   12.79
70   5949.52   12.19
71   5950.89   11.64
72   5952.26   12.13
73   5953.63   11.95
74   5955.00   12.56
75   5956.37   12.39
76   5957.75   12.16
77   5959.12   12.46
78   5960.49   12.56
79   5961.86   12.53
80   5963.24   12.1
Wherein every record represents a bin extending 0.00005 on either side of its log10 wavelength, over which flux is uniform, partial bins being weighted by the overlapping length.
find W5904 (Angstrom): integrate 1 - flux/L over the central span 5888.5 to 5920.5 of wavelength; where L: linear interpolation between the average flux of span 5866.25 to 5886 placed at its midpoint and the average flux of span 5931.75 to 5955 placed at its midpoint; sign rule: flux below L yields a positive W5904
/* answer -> 2.89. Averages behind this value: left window 12.2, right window 12.3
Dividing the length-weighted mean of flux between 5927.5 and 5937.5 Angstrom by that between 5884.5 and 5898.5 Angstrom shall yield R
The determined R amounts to 1.3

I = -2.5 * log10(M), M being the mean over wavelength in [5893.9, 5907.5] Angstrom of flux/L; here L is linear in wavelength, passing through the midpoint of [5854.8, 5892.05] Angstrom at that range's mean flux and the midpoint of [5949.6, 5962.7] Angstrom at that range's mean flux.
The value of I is 0.102 mag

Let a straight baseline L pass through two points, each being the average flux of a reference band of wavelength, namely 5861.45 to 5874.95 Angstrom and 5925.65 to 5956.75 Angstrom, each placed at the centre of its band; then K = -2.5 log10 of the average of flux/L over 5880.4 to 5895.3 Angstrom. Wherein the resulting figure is 0.188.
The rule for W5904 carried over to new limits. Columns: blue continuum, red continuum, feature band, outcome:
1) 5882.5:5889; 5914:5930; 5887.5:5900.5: 2.11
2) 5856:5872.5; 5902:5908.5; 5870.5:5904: 3.12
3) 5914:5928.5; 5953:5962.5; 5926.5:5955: 0.23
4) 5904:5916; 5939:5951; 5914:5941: -0.06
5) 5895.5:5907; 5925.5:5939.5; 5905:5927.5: -1.32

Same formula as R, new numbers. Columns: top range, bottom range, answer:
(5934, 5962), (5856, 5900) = 1.09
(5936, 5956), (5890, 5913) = 1.13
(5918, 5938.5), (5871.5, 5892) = 1.08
